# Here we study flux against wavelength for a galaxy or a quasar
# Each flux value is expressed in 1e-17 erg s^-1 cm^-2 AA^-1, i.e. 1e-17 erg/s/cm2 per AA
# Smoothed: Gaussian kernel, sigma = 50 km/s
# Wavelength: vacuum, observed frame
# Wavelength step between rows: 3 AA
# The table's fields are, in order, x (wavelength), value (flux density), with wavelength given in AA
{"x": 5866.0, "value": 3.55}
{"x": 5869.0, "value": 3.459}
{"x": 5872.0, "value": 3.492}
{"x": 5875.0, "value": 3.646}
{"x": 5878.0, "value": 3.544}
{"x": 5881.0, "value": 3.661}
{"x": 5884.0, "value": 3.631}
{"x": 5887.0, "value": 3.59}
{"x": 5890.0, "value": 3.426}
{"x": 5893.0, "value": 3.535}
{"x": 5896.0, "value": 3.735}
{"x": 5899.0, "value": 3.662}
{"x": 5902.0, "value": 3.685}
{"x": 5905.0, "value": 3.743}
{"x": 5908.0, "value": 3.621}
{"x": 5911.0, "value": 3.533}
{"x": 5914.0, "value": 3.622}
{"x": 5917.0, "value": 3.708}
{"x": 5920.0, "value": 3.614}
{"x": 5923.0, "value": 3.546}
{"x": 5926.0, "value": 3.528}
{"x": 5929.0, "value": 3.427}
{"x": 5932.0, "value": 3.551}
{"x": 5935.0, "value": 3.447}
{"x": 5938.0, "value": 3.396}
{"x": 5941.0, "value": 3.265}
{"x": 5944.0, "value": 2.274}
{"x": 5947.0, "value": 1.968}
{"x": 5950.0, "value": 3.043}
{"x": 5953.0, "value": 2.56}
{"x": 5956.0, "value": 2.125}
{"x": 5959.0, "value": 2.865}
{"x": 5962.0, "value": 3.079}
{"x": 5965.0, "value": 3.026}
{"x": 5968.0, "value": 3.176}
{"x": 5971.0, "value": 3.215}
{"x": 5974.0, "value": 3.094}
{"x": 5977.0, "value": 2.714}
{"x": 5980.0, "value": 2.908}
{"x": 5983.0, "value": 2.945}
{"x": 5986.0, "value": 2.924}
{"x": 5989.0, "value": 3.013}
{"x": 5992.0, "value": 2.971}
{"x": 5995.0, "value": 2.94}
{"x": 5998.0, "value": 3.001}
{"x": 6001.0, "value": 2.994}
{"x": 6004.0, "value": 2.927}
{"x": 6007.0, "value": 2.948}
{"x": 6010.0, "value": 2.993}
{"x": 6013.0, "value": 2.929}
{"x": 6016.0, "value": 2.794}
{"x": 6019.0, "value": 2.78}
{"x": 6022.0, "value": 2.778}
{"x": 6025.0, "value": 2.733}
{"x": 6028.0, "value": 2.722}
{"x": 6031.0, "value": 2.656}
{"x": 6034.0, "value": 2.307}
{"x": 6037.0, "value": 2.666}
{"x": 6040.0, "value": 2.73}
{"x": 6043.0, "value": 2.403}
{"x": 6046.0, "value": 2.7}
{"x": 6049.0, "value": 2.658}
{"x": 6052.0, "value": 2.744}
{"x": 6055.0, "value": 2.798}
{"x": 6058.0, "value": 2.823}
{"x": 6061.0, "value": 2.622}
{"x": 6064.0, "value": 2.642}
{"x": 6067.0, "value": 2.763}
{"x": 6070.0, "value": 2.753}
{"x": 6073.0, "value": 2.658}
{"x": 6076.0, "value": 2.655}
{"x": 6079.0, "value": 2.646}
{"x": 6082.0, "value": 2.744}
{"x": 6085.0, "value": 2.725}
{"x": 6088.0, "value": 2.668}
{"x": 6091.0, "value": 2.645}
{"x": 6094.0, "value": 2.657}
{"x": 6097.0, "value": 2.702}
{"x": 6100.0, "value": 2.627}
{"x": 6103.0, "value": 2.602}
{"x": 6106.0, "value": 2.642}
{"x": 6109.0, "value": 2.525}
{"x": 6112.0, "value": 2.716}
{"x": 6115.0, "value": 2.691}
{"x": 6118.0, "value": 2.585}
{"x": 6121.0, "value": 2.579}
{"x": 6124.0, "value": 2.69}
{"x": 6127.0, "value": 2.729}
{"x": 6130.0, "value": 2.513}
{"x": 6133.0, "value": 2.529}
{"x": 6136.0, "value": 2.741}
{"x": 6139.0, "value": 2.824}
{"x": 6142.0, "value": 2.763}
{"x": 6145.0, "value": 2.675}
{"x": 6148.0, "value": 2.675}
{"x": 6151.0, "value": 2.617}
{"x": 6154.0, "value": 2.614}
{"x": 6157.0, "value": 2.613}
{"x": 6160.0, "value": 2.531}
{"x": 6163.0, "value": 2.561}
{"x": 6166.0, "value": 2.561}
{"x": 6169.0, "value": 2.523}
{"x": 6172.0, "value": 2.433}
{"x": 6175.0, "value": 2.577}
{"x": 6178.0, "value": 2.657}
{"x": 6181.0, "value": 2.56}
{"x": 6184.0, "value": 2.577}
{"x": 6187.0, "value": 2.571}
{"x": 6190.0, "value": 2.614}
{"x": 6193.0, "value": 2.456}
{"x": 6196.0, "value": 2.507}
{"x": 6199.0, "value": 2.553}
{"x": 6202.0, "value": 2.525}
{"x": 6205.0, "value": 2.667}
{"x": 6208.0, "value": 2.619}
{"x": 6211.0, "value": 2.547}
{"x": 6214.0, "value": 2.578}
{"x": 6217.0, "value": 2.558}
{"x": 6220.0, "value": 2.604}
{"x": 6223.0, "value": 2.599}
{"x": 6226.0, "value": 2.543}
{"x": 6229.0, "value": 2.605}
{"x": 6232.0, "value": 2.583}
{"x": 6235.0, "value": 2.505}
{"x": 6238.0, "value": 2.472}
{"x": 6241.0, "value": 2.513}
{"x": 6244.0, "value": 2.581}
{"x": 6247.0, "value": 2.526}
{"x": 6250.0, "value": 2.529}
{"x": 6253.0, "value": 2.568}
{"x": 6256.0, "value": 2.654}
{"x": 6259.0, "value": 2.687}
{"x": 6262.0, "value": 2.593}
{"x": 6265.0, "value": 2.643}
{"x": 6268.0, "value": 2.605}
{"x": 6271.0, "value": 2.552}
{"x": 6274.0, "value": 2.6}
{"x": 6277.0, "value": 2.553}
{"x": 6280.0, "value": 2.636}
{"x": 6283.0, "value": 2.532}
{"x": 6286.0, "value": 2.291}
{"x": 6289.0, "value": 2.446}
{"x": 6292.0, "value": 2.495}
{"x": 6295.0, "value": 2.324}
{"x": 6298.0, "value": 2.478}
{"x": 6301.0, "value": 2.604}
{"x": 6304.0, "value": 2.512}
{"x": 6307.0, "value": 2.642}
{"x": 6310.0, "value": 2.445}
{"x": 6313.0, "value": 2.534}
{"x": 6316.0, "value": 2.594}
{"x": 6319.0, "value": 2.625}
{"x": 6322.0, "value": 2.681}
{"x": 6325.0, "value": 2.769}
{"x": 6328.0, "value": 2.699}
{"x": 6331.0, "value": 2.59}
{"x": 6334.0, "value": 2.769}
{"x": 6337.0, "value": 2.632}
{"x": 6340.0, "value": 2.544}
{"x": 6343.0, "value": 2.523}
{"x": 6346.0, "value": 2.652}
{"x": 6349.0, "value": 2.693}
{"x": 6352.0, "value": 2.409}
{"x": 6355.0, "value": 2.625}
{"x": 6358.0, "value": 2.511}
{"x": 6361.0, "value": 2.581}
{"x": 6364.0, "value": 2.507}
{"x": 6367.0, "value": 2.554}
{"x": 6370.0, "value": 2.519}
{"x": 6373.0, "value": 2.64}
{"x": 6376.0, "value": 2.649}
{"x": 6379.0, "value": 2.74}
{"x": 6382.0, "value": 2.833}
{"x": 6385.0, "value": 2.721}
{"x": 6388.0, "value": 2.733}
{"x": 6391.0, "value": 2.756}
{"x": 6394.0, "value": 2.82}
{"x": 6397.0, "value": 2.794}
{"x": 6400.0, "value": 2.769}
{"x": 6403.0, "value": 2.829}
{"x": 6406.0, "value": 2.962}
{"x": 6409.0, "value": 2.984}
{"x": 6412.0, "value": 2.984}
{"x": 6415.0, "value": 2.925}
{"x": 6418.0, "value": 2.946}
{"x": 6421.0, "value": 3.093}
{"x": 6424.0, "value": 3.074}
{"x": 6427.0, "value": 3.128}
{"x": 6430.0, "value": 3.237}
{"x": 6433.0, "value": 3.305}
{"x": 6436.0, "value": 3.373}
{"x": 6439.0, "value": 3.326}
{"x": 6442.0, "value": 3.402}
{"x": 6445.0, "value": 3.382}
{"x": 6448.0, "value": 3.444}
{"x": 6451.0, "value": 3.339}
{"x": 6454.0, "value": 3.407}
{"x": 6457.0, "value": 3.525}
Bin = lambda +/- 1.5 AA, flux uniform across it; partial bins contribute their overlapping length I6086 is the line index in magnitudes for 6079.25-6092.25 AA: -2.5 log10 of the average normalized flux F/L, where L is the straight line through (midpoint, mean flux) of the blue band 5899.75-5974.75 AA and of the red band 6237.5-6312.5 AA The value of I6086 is 0.09 mag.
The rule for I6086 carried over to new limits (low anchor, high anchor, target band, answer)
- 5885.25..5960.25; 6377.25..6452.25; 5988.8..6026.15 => 0.123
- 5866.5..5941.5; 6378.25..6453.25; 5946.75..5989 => 0.218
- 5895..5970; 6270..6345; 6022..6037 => 0.168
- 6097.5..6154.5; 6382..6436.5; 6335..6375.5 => 0.129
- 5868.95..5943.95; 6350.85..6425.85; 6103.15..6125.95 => 0.213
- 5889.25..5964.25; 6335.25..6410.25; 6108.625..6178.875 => 0.140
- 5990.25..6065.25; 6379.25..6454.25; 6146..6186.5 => 0.117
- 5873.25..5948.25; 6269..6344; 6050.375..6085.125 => 0.146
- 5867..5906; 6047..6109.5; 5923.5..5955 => 0.104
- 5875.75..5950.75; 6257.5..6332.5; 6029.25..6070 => 0.175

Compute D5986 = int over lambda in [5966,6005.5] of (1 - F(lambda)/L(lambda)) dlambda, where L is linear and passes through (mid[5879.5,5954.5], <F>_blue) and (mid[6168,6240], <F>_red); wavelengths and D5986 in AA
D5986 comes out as 2.54 AA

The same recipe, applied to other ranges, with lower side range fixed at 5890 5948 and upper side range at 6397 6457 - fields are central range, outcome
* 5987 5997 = 1.22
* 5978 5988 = 1.39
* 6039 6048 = 2.02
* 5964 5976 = 1.00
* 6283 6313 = 6.94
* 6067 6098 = 6.03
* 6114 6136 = 4.59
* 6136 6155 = 3.47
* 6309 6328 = 3.50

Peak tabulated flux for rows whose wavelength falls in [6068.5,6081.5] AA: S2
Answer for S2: 2.753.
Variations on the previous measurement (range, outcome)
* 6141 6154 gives 2.763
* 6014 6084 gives 2.823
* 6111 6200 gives 2.824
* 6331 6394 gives 2.833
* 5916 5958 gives 3.708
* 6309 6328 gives 2.769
